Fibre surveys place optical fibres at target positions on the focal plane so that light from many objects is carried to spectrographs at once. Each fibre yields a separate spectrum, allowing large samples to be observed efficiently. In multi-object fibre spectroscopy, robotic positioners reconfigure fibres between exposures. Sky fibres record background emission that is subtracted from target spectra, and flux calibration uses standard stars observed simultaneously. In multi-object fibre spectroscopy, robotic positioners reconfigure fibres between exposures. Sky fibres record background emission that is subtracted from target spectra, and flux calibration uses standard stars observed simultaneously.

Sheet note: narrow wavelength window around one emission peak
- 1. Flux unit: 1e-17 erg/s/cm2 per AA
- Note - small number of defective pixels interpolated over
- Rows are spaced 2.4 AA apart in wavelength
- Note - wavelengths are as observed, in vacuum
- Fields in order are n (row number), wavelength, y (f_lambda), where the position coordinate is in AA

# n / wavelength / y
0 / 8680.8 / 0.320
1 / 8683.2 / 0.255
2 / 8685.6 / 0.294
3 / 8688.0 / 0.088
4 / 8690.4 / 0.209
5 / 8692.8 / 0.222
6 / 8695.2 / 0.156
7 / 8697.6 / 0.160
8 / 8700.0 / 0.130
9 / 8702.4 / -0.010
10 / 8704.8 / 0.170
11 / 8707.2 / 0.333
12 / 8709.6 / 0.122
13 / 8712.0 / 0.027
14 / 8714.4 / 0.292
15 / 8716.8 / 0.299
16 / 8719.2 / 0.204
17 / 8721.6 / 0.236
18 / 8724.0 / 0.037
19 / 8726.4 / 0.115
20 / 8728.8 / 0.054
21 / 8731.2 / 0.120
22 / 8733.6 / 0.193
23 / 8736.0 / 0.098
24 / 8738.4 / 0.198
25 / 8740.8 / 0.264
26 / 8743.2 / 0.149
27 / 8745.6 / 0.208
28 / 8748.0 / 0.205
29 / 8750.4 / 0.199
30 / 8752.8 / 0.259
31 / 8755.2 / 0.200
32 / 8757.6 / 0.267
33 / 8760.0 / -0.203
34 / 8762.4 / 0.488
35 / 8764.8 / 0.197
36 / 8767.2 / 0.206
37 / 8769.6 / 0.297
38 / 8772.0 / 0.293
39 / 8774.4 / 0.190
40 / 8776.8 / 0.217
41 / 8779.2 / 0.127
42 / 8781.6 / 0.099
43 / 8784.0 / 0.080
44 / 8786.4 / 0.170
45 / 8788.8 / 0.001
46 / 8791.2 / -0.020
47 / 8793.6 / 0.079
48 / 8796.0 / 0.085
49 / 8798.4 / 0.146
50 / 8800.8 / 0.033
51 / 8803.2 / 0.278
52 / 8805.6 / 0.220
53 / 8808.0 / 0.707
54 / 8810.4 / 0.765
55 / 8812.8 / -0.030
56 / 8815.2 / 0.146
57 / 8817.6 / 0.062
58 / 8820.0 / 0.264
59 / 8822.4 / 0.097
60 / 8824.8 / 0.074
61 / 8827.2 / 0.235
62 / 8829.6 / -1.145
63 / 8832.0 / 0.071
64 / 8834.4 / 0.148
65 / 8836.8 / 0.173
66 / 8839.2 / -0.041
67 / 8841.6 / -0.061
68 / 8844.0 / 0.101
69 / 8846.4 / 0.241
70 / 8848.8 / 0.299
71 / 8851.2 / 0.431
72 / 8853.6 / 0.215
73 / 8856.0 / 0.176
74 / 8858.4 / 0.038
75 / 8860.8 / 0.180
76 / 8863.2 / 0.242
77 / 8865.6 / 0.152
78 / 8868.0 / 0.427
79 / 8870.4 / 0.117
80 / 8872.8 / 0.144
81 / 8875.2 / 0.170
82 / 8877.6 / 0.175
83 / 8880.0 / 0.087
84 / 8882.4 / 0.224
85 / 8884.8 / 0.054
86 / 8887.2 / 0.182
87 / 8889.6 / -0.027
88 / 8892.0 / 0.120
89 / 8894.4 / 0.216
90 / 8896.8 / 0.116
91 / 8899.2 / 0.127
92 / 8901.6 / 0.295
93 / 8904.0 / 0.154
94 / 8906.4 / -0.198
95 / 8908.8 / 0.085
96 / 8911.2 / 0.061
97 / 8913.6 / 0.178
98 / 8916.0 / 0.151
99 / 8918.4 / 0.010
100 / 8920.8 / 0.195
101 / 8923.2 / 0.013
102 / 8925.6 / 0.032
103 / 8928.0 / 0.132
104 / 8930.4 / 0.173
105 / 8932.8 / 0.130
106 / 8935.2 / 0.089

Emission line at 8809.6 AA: Hbeta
